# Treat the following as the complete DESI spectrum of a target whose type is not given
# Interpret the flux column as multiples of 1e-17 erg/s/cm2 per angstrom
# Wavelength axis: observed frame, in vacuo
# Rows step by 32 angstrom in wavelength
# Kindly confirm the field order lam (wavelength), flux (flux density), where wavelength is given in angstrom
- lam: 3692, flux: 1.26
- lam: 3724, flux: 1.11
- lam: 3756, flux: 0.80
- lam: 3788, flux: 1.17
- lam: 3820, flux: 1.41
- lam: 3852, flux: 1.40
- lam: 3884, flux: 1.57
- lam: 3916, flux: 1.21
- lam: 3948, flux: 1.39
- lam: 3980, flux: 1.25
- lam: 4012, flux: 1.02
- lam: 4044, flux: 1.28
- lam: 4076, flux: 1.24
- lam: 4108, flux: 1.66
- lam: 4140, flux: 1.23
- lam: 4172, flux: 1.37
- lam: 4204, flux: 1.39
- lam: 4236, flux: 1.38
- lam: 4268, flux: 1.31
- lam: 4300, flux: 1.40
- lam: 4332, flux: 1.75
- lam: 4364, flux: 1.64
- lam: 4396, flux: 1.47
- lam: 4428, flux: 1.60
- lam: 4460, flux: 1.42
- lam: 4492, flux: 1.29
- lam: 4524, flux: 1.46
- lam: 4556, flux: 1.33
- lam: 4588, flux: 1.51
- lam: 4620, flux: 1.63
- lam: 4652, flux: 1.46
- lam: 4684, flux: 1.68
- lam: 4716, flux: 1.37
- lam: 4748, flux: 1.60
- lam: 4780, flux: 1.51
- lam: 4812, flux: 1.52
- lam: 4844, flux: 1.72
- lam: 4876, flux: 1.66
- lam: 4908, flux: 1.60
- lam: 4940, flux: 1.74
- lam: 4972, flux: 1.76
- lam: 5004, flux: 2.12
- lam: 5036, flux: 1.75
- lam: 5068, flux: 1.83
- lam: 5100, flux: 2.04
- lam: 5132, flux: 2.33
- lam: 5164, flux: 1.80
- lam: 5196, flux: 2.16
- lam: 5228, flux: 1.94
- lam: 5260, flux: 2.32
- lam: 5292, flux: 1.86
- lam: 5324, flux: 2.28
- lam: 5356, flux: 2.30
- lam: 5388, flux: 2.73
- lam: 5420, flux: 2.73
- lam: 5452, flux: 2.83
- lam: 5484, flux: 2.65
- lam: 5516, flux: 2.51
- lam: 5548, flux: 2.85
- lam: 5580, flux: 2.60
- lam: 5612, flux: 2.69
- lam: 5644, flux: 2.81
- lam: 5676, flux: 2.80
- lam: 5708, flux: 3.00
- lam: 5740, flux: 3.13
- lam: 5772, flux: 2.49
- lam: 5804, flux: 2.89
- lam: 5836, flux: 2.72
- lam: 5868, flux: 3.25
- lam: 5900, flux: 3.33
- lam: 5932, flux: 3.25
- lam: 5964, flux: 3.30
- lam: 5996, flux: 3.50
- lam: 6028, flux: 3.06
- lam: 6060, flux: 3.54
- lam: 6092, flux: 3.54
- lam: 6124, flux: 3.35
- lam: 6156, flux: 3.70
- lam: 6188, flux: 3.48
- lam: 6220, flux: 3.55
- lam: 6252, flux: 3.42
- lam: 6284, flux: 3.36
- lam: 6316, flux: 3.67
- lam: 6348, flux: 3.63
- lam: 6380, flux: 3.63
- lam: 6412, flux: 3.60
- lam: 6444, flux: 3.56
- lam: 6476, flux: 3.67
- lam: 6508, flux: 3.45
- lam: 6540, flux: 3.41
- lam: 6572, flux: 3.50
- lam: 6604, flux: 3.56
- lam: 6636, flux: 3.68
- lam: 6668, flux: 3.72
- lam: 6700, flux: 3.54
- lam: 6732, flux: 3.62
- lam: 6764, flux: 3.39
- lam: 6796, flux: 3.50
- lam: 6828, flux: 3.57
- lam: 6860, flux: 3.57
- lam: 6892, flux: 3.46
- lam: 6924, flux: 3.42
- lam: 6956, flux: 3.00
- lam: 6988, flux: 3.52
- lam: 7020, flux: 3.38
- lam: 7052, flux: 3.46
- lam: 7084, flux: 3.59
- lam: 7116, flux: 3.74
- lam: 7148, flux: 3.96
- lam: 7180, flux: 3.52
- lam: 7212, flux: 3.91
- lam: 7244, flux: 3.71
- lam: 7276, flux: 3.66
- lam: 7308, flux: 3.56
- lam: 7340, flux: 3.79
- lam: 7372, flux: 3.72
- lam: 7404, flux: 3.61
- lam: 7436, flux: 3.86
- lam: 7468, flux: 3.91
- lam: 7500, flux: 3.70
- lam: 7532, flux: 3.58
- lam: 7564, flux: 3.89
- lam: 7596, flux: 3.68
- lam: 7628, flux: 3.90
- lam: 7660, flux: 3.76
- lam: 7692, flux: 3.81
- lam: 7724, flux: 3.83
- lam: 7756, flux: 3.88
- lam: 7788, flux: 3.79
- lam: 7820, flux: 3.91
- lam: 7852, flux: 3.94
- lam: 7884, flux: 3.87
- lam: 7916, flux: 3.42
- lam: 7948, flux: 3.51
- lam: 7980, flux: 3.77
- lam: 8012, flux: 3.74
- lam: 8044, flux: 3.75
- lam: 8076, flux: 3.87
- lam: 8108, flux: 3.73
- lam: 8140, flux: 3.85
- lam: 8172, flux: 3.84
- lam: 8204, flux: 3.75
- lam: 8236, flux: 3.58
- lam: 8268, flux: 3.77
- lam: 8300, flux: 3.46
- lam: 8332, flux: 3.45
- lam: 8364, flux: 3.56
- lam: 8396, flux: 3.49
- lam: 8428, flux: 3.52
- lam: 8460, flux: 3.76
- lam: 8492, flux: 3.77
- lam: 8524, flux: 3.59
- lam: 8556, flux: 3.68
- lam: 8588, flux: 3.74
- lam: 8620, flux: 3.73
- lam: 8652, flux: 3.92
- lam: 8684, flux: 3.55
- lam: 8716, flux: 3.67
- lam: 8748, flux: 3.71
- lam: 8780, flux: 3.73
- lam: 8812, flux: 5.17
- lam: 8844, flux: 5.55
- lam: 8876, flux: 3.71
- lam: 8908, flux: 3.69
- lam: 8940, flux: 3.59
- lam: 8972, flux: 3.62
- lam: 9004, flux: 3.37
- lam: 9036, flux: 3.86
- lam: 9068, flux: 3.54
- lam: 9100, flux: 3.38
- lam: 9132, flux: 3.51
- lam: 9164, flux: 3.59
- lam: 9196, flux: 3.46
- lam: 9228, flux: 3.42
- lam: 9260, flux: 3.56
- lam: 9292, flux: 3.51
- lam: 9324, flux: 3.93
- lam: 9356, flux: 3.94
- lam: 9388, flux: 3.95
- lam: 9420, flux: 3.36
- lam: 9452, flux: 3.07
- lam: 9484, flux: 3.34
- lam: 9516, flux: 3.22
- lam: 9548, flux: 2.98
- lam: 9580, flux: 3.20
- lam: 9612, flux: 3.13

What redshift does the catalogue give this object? 0.344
